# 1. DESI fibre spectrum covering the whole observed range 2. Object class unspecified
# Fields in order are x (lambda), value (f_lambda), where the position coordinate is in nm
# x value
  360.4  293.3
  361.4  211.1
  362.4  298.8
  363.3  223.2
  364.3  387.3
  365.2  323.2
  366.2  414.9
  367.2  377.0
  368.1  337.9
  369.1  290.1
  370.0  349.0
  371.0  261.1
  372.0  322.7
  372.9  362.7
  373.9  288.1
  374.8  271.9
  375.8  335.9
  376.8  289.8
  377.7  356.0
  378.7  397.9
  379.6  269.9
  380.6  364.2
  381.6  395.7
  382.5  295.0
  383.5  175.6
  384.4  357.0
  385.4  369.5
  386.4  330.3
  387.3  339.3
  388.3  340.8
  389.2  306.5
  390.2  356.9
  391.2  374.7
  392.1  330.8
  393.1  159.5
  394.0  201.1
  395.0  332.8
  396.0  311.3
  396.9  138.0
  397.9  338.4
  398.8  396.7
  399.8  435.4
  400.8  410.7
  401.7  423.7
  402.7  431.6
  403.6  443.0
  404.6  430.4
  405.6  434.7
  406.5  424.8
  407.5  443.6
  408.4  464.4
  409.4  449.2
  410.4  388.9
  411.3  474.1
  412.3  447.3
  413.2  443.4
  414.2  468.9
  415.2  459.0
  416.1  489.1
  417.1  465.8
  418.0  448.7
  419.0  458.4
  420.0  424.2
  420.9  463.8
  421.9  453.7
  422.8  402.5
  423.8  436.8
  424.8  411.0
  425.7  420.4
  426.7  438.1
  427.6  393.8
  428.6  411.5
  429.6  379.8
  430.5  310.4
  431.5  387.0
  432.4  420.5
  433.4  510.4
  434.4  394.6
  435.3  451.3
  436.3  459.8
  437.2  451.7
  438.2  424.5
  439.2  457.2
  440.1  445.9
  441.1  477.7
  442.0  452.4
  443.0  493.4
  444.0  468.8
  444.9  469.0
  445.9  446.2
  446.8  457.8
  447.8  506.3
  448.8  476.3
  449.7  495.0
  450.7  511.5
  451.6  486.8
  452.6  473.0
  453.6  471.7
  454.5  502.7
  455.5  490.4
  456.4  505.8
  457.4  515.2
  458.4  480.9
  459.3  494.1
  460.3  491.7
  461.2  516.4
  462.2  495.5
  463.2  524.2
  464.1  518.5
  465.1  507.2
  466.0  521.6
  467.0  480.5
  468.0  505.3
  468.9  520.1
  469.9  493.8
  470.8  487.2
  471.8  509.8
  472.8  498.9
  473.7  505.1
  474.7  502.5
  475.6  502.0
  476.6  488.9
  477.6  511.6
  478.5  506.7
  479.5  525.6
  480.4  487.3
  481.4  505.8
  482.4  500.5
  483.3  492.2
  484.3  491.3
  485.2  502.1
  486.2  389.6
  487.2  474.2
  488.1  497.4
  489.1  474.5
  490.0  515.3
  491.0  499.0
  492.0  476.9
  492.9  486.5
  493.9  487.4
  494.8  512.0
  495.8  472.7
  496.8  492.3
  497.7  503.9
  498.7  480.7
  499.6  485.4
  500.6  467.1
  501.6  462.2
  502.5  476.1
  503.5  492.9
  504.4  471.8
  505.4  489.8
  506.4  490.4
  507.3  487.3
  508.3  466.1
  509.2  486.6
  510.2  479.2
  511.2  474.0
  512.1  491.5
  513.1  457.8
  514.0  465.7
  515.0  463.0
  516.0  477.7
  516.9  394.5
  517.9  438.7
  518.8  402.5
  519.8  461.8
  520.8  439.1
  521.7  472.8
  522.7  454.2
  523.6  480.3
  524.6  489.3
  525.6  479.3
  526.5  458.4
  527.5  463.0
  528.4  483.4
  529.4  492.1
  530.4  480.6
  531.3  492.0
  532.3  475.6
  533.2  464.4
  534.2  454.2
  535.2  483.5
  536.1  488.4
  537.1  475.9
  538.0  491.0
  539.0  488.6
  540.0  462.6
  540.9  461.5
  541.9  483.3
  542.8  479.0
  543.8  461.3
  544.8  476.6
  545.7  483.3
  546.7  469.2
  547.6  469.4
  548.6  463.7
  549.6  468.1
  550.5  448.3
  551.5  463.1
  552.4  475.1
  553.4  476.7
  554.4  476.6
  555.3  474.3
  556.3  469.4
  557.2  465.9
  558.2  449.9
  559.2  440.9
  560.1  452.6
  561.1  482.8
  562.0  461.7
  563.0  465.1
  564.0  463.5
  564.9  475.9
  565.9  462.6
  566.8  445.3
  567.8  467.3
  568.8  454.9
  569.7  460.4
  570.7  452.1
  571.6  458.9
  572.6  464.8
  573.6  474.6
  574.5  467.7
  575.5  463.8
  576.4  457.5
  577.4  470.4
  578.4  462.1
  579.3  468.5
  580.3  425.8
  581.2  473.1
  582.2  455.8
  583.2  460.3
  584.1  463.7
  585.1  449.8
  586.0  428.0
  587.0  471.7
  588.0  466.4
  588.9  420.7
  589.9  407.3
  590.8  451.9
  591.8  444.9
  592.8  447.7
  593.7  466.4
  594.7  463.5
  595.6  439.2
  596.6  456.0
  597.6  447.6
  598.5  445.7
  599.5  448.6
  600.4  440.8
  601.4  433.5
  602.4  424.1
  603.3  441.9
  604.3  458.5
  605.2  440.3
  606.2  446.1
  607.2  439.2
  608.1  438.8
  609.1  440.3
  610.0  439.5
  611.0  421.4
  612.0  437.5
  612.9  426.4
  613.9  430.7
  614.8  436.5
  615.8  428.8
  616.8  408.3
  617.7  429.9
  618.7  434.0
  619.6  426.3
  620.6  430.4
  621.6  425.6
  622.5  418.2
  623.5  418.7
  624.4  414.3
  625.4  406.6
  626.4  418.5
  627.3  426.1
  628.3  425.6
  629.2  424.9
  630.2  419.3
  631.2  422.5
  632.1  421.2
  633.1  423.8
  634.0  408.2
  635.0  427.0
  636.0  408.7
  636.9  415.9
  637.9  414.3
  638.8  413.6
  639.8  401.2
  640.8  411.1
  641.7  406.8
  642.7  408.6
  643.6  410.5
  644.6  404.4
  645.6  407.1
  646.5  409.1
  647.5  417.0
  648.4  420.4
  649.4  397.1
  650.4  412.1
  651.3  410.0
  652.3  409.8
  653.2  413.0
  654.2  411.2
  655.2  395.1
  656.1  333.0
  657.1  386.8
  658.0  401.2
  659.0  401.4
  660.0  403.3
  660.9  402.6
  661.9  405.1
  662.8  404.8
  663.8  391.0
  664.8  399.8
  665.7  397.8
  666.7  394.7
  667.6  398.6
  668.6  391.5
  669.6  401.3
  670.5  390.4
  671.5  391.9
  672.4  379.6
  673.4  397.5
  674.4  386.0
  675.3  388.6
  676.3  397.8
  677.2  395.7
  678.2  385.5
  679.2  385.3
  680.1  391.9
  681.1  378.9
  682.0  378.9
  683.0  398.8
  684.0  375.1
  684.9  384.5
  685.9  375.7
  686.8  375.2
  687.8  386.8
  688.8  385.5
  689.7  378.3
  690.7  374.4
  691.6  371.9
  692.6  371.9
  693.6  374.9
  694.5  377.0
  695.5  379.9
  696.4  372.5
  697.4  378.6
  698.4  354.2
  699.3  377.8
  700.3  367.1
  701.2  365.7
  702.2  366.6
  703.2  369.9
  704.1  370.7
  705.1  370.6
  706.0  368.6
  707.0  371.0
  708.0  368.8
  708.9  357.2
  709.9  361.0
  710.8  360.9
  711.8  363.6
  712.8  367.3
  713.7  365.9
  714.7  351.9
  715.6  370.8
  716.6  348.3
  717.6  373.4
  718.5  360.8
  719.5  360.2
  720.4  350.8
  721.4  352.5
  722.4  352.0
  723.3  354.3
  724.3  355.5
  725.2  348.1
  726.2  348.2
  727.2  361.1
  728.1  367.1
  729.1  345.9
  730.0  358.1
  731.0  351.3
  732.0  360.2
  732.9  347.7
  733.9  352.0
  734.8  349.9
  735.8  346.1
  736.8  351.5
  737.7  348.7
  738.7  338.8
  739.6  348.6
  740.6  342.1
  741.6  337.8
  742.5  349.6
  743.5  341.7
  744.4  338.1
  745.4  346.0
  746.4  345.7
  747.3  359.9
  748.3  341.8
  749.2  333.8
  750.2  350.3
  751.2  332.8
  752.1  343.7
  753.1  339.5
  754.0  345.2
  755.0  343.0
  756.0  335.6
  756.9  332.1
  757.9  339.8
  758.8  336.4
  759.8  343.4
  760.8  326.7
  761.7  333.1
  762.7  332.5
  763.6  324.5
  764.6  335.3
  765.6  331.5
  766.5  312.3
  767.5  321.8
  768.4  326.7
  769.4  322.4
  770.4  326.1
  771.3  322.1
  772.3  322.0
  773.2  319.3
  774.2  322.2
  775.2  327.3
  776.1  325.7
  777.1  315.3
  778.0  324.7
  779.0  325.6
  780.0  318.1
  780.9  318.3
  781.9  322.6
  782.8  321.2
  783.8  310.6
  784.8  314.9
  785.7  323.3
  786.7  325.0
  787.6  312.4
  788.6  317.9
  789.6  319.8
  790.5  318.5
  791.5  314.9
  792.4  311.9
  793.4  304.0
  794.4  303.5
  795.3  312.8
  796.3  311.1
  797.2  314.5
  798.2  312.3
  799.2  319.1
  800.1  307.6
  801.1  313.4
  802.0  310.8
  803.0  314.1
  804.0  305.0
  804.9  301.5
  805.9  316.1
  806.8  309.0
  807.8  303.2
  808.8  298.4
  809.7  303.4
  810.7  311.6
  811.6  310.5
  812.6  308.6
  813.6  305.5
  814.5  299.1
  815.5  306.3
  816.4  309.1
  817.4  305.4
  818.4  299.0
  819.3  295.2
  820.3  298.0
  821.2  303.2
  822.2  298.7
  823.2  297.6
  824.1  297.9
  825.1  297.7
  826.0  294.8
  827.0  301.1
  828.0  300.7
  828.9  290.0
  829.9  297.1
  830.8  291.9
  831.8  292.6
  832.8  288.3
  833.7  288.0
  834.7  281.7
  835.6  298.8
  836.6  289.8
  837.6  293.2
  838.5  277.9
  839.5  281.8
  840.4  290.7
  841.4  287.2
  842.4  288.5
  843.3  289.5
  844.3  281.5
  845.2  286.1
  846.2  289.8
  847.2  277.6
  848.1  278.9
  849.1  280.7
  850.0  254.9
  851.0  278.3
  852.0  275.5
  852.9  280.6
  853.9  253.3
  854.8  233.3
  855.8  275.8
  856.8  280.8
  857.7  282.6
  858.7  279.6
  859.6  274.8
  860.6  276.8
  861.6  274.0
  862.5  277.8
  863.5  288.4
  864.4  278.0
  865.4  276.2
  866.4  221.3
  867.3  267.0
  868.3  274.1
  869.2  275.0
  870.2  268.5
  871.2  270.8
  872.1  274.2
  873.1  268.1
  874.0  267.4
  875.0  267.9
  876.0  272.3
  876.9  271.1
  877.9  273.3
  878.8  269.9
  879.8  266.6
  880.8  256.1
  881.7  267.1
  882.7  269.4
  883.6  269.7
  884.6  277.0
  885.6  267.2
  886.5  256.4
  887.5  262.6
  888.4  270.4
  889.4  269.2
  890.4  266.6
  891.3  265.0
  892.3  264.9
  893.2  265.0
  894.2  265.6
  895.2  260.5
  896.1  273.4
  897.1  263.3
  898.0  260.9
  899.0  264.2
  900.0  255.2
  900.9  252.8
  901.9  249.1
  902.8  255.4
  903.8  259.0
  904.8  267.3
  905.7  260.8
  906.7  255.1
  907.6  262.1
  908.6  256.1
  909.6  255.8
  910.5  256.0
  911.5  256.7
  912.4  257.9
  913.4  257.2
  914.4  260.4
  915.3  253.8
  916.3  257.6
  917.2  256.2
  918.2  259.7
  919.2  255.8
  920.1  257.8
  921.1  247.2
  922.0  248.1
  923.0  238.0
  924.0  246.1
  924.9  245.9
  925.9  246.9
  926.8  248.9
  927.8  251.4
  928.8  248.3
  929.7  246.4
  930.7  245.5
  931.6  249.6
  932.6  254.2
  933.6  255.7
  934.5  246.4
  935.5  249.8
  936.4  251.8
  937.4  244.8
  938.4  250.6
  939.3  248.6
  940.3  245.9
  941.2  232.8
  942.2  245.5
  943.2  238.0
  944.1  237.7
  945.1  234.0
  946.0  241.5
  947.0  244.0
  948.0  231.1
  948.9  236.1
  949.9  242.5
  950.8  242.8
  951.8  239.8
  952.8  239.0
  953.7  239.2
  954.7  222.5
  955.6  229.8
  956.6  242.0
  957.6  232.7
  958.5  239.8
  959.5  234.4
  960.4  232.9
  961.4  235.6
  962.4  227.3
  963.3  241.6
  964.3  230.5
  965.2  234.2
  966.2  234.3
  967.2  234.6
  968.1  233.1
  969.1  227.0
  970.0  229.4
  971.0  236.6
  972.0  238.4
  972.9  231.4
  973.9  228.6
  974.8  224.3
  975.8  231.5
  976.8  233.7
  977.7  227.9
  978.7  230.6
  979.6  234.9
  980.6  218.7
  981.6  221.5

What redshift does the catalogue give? 0.00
